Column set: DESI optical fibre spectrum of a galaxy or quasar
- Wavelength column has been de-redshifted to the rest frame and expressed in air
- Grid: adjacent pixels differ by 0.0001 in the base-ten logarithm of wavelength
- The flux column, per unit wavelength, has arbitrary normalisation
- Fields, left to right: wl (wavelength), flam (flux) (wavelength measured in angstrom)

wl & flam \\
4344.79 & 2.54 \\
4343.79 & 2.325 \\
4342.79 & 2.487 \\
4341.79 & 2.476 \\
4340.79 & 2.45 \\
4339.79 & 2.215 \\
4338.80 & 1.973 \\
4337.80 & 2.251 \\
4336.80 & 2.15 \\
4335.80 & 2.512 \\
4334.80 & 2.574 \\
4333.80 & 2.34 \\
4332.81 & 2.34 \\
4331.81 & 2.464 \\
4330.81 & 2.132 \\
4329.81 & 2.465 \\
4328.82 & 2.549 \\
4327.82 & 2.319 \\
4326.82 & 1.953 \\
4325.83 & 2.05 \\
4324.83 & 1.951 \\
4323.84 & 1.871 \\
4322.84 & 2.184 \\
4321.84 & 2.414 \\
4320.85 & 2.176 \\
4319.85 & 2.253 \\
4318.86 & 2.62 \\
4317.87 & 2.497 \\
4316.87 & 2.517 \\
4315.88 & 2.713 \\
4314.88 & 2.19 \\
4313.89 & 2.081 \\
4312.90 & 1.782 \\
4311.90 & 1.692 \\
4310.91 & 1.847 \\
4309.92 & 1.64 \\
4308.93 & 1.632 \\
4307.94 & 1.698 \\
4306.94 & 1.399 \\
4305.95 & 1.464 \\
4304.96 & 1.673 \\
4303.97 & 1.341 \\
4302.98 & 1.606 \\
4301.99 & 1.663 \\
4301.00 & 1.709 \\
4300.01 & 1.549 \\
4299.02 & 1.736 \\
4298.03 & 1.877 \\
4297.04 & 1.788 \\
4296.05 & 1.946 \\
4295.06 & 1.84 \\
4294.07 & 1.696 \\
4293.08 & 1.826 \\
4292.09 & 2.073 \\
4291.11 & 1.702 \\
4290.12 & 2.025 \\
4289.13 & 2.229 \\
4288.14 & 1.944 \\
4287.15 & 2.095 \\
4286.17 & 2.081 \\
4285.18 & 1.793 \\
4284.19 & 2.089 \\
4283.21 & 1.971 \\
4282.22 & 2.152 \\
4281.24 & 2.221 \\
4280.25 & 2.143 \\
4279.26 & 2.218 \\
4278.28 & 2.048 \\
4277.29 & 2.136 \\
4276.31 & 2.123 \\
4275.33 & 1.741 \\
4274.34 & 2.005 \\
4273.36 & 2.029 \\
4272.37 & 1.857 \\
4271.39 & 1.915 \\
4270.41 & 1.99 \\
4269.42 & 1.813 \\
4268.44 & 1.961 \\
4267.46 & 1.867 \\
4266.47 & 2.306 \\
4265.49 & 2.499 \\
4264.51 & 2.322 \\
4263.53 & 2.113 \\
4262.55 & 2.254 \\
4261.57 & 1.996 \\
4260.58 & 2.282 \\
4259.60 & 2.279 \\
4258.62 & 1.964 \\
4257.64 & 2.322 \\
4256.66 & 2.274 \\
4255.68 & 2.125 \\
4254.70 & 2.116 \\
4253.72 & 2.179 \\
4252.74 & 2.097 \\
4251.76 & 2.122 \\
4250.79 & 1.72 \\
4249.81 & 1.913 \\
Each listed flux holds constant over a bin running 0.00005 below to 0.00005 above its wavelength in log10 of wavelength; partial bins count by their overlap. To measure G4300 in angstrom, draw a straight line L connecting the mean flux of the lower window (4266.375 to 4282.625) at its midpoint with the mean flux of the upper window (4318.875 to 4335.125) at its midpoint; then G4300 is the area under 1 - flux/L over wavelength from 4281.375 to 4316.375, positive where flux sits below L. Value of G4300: 4.6 angstrom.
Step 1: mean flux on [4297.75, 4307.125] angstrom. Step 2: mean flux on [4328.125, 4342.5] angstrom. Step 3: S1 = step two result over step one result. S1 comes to 1.47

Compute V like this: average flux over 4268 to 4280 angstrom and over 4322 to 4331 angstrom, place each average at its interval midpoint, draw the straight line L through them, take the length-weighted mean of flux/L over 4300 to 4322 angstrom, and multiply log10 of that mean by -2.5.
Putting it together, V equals 0.11 mag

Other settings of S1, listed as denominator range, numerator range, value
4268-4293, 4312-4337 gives 1.13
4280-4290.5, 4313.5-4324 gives 1.13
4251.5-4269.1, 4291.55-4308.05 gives 0.78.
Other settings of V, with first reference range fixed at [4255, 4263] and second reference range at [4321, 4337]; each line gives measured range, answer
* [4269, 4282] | 0.09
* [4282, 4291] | 0.10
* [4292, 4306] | 0.28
